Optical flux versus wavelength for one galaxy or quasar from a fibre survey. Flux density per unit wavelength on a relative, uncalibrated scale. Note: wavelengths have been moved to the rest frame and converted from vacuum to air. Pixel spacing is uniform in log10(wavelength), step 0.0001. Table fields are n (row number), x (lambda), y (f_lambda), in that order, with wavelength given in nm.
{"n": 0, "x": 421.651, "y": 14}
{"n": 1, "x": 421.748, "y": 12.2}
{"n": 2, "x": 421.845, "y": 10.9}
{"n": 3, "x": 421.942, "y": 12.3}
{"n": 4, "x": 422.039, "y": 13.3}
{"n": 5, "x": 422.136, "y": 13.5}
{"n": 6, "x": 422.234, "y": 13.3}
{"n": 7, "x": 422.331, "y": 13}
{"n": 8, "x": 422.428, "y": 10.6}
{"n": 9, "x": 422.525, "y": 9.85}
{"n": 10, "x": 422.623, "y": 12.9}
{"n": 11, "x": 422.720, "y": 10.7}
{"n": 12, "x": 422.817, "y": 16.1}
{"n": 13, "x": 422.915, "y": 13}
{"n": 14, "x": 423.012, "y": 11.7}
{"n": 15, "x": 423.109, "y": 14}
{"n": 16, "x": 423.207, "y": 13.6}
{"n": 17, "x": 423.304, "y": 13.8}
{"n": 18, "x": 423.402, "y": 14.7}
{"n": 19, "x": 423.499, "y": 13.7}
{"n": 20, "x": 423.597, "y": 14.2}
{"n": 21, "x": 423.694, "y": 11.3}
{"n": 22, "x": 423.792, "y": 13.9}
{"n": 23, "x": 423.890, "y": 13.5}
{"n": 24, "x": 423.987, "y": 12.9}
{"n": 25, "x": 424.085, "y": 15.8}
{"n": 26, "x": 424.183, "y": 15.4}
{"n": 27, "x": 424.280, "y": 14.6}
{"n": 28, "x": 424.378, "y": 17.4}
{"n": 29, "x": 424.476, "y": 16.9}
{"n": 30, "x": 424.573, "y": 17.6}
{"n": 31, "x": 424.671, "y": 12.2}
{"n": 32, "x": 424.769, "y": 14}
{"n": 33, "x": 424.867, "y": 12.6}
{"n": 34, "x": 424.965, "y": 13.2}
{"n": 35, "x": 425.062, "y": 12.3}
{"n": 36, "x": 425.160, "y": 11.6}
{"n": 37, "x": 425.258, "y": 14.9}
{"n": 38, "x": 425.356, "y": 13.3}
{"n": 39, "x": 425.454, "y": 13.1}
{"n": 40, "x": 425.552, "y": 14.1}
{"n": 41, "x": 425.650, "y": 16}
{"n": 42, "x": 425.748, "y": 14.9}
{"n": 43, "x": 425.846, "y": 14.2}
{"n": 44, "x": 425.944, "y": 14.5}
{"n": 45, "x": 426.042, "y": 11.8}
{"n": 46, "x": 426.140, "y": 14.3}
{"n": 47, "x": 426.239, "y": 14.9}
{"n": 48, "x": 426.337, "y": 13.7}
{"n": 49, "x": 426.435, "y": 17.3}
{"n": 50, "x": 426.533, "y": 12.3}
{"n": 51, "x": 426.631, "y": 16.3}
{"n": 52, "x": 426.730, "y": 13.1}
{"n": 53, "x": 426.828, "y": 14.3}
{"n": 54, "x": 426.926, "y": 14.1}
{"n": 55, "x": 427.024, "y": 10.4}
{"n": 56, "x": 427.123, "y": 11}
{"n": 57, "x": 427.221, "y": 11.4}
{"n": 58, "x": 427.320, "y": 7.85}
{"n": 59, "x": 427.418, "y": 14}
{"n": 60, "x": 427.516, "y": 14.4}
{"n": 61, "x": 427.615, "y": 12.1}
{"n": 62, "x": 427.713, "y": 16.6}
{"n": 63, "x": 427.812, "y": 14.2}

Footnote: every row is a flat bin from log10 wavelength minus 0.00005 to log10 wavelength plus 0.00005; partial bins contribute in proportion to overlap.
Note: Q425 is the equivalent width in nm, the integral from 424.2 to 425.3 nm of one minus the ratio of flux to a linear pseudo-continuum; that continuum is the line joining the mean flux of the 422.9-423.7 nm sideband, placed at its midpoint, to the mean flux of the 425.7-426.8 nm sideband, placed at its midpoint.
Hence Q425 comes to -0.037 nm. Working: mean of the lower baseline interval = 13.5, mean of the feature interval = 14.3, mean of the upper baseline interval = 14.3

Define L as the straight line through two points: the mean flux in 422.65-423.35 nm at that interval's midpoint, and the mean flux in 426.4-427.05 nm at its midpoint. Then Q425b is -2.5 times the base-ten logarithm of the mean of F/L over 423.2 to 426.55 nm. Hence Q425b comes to -0.04 mag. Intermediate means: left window 13.3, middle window 14.2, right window 14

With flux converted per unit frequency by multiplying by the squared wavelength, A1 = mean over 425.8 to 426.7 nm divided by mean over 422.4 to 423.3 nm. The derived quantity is 1.15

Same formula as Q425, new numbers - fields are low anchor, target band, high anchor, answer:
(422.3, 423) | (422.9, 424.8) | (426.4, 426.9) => -0.19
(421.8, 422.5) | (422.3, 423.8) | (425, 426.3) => -0.02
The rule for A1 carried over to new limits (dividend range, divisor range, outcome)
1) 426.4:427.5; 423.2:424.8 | 0.90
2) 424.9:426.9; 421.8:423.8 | 1.10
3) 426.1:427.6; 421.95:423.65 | 1.04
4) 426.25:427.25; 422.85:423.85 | 1.02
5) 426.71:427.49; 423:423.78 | 0.91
